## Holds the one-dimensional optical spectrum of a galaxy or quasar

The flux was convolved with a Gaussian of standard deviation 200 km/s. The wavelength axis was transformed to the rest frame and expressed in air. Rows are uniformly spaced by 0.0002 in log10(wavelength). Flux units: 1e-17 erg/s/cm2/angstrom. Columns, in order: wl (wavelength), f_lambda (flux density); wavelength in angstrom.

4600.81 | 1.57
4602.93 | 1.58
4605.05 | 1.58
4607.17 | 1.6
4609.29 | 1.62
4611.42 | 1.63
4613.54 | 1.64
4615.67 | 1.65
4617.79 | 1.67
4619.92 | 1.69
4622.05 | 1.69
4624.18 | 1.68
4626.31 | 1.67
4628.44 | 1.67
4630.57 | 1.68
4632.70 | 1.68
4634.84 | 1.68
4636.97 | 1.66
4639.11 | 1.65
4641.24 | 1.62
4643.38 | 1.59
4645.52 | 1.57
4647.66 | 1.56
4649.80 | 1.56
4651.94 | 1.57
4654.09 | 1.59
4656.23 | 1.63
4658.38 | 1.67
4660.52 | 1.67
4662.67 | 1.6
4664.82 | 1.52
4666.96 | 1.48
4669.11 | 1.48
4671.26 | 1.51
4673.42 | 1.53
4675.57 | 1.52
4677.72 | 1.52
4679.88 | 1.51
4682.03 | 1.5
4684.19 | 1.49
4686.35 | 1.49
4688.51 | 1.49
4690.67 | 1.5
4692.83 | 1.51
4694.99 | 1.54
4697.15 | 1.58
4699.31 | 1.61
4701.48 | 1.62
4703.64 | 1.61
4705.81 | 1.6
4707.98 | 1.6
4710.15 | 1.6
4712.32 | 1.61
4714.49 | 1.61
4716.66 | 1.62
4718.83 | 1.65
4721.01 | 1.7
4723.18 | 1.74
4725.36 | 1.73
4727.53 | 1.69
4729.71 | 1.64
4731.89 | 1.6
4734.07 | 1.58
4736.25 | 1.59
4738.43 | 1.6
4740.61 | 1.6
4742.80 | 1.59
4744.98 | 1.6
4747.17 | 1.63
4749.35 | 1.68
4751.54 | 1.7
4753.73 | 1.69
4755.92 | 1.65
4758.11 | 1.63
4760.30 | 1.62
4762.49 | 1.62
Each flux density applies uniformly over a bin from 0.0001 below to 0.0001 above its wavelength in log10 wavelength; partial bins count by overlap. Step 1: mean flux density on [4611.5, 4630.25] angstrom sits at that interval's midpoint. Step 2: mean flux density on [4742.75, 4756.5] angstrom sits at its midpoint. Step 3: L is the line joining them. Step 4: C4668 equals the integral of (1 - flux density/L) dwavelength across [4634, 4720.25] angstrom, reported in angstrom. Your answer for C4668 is 4.61 angstrom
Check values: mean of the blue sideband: 1.67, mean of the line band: 1.57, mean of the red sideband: 1.65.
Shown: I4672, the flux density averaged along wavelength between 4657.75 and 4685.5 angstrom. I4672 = 1.54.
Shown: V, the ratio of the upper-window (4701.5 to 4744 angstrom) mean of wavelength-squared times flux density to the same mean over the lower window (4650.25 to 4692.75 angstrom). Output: 1.08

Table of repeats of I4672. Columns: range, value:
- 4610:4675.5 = 1.61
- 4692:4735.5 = 1.62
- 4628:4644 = 1.66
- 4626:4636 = 1.68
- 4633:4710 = 1.57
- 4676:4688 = 1.5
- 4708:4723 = 1.64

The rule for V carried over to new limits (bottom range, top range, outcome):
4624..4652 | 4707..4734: 1.05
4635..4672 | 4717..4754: 1.07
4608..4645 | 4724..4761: 1.04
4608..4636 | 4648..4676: 0.96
